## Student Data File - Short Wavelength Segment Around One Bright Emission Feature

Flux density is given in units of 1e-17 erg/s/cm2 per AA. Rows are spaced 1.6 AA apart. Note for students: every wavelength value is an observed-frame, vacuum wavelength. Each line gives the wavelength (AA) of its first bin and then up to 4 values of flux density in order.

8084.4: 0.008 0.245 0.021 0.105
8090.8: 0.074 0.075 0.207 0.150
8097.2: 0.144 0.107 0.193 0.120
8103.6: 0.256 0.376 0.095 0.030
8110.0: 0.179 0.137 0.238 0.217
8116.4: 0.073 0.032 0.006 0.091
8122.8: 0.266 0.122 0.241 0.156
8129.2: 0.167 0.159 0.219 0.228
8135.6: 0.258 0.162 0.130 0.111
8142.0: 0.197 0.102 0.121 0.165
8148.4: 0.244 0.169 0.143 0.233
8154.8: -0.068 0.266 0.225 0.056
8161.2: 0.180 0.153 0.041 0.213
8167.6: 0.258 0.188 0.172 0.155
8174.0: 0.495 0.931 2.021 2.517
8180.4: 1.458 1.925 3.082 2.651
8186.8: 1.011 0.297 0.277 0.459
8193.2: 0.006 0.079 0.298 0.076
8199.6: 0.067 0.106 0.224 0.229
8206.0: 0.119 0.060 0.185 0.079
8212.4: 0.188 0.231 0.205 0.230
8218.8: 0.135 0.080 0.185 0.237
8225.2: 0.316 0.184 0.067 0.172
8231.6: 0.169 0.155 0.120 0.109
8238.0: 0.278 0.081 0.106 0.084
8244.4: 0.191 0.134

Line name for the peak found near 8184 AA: [O II] 3727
